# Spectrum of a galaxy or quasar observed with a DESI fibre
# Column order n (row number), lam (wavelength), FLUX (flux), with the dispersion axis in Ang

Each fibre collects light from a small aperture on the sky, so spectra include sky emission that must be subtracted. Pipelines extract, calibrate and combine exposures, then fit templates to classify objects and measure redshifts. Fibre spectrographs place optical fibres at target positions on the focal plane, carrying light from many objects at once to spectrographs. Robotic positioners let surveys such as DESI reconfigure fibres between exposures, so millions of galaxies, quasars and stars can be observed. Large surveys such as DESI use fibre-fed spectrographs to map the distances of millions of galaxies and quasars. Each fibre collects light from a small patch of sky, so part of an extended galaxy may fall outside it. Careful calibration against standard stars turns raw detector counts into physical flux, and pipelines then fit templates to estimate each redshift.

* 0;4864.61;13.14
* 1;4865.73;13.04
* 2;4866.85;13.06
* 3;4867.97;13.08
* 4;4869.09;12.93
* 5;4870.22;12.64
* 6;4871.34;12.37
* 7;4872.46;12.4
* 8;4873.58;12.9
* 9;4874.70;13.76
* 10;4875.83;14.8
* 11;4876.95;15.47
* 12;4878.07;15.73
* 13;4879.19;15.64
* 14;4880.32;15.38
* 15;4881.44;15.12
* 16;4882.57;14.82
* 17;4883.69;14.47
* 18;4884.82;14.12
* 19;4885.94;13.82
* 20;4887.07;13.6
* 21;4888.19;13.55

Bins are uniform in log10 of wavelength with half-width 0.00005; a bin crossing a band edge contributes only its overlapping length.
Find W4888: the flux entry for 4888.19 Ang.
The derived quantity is 13.55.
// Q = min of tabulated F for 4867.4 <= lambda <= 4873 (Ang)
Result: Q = 12.37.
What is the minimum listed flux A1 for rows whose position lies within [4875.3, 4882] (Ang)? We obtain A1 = 14.8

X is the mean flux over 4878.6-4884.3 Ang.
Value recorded 15.1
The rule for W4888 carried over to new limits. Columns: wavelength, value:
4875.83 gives 14.8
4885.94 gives 13.82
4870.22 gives 12.64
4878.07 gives 15.73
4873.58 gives 12.9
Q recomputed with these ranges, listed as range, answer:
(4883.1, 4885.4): 14.12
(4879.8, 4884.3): 14.47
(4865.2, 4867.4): 13.04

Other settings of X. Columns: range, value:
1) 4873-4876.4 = 13.8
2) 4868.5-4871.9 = 12.6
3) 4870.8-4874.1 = 12.6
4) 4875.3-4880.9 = 15.4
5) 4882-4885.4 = 14.5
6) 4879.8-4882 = 15.3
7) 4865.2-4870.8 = 12.9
